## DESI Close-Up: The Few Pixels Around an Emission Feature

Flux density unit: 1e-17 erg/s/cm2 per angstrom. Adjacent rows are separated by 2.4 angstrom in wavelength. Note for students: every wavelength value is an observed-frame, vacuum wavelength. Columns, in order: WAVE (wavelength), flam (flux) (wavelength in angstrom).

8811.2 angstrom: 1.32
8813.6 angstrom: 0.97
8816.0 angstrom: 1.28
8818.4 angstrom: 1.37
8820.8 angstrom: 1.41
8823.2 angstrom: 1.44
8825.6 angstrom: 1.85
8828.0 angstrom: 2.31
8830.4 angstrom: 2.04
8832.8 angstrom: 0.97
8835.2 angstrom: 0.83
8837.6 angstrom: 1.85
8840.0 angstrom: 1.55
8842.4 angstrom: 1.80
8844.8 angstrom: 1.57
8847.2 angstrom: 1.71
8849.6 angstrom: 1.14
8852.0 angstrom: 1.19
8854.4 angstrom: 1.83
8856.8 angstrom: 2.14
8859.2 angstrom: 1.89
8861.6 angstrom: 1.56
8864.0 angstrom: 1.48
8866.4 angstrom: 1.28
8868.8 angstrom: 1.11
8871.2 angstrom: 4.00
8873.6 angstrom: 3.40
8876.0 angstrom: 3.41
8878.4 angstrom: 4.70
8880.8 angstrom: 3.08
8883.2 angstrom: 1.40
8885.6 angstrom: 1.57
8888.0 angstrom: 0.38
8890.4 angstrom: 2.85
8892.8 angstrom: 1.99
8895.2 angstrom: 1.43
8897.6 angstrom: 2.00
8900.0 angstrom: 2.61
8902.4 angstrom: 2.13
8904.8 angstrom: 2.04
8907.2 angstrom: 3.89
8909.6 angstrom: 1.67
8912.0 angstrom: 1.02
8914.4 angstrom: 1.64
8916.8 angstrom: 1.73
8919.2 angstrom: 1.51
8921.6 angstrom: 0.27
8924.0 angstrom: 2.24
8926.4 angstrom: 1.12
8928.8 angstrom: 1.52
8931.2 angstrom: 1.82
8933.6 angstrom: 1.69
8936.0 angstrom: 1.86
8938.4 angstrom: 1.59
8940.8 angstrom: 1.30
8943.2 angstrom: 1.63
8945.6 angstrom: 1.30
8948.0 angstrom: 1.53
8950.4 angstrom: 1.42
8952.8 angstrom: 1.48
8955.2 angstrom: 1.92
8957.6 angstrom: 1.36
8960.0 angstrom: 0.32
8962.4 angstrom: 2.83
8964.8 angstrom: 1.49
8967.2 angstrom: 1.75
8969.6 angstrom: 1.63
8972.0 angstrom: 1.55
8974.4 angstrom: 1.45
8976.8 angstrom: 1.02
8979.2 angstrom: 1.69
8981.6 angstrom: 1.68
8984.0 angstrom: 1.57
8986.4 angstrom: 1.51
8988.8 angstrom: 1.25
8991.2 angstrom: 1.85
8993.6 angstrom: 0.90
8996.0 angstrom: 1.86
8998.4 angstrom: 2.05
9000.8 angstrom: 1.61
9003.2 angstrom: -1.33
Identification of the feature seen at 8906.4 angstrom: [N II] 6583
